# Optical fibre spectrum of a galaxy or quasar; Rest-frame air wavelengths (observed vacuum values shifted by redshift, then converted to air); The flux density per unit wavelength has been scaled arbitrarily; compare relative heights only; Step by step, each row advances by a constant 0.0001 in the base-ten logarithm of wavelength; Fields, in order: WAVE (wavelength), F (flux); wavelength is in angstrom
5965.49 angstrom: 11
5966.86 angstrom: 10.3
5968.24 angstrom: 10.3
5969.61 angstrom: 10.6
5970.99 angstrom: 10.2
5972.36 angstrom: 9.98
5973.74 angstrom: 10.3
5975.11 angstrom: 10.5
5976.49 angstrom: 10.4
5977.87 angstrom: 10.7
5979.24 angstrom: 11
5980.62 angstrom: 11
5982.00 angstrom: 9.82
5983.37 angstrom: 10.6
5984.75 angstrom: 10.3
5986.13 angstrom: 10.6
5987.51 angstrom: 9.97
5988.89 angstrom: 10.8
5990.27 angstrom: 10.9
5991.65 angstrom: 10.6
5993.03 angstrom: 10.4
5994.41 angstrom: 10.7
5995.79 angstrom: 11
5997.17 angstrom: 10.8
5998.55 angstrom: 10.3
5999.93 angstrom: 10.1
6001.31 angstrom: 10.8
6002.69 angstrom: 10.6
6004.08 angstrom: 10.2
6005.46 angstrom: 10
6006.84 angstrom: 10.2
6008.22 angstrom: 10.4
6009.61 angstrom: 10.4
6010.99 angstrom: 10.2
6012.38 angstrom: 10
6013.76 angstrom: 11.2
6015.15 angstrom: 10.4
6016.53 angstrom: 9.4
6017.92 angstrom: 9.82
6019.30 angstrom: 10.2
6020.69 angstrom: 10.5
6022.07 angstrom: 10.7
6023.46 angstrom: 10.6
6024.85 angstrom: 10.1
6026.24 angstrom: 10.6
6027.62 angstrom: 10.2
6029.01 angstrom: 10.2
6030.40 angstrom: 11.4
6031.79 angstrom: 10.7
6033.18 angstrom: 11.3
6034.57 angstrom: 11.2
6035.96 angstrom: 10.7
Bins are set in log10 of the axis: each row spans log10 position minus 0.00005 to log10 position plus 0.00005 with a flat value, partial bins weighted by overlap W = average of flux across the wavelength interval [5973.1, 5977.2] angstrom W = 10.4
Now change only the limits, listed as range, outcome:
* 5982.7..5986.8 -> 10.5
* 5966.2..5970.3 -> 10.4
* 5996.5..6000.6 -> 10.4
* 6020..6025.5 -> 10.5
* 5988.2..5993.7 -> 10.7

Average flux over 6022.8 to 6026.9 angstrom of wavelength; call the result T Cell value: 10.4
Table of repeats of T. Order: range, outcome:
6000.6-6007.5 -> 10.4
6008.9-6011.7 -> 10.3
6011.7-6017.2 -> 10.3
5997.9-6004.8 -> 10.4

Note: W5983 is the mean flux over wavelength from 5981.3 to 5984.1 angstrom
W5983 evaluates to 10.2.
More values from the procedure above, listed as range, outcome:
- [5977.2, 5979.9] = 10.9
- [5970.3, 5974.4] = 10.2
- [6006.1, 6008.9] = 10.3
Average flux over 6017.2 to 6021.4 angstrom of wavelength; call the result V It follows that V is 10.2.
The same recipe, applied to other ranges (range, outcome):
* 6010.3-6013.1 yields 10.1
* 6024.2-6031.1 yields 10.5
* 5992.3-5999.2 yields 10.6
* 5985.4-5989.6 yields 10.4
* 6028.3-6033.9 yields 10.9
